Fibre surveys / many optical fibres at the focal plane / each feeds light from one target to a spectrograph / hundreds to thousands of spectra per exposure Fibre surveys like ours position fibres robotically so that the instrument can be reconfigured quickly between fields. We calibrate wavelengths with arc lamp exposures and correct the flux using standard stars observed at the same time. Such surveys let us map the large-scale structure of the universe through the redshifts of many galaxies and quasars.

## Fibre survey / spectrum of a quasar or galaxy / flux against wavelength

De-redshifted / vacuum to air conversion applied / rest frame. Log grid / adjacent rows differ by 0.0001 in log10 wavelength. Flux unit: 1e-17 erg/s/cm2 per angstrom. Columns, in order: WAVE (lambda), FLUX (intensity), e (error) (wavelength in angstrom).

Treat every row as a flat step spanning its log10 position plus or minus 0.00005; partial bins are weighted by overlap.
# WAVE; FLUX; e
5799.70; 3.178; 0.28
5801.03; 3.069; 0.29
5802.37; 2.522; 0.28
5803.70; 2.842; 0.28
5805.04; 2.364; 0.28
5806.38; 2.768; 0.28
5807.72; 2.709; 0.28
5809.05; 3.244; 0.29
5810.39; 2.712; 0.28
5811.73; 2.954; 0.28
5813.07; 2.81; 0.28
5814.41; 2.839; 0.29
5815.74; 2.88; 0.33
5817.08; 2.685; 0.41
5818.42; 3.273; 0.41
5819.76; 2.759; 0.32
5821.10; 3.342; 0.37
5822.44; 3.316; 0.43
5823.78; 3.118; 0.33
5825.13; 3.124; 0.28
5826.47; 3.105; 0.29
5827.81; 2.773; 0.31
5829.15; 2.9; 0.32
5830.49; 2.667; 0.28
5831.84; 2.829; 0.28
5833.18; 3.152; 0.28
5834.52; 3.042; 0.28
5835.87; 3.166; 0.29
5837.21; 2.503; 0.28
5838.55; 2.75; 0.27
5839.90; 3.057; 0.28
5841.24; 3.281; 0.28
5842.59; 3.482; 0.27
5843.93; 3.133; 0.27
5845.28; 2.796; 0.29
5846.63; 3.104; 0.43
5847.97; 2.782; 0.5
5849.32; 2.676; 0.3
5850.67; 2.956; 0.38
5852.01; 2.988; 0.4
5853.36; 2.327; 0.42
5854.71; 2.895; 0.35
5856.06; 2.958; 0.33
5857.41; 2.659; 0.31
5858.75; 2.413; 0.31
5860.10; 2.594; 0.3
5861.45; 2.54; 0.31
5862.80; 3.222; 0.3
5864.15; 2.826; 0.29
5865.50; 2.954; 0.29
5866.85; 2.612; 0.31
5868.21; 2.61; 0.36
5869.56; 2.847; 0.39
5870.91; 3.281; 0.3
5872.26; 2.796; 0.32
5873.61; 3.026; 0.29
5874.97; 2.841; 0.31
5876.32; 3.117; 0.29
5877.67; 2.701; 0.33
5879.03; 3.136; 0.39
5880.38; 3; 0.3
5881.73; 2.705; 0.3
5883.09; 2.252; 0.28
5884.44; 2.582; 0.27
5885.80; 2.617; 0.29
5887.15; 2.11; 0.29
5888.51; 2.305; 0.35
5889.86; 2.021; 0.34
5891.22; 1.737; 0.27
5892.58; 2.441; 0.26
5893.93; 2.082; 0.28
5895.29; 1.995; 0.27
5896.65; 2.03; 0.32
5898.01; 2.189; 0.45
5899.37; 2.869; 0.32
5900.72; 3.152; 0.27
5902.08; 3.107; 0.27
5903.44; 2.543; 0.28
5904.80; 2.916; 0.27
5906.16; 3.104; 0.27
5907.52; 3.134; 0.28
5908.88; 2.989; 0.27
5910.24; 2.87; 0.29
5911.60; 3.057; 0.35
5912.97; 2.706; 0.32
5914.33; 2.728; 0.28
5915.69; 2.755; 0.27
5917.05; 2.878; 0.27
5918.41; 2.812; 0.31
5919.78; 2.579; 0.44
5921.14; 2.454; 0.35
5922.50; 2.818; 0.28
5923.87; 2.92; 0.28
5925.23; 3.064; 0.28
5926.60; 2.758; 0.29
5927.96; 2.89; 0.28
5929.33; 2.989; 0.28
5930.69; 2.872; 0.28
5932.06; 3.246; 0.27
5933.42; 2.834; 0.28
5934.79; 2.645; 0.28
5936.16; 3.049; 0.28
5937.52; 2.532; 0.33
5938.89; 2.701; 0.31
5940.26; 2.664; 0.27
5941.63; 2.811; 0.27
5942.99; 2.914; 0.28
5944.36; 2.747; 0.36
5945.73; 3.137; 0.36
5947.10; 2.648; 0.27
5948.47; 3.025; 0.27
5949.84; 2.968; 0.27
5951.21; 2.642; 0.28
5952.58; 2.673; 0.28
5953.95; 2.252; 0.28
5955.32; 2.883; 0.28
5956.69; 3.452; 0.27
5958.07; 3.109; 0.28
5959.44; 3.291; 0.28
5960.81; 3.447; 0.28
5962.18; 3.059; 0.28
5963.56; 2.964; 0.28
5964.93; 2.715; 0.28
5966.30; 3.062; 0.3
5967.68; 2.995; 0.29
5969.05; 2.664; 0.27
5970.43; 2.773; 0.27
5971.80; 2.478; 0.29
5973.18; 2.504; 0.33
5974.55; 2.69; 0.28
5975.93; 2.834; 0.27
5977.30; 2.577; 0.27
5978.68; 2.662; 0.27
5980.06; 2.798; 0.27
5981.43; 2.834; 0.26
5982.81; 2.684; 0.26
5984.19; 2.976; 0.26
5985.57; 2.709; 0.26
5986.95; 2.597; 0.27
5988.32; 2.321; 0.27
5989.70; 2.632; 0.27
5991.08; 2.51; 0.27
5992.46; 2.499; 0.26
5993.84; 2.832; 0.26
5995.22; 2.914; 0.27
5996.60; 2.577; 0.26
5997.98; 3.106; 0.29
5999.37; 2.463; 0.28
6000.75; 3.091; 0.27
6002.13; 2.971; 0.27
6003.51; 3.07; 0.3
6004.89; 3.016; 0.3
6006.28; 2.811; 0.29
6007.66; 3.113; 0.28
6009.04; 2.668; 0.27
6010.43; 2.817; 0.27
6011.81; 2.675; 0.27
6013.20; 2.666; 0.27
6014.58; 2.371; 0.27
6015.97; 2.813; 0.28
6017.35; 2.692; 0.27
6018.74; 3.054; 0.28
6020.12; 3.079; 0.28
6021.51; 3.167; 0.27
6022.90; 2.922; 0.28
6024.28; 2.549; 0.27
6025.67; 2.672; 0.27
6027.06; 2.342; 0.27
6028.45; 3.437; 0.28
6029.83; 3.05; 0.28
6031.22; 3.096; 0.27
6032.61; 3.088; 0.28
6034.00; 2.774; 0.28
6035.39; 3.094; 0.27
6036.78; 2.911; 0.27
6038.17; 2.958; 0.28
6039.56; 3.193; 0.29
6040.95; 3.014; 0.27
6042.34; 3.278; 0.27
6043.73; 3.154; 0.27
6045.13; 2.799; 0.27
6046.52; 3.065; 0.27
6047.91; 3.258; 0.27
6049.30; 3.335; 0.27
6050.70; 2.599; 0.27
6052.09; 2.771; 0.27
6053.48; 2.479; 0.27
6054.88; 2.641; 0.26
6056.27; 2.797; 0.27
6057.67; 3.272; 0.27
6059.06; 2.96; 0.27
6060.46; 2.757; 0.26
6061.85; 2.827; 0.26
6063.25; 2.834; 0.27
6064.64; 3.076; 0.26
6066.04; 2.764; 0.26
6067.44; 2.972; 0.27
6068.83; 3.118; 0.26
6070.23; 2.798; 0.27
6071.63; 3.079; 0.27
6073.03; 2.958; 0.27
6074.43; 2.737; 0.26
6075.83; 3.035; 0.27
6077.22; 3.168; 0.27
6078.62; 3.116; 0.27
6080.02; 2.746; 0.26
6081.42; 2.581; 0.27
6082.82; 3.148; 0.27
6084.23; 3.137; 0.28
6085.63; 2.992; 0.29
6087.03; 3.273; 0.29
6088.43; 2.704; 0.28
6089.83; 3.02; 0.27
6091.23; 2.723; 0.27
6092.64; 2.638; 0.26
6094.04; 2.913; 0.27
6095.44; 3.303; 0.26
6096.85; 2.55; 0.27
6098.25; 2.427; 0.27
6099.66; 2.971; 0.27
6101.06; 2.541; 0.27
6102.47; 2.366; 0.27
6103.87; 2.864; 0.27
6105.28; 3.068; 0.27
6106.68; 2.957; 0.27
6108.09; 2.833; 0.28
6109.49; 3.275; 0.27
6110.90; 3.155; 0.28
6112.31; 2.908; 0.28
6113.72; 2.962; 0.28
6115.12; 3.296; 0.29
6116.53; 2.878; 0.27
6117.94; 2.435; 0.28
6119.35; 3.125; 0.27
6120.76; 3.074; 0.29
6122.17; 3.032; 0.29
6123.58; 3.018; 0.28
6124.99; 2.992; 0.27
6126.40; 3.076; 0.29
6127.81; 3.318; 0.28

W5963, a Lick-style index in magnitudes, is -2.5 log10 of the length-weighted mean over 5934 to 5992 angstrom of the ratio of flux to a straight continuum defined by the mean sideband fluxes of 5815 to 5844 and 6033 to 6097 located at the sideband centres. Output 0.07 mag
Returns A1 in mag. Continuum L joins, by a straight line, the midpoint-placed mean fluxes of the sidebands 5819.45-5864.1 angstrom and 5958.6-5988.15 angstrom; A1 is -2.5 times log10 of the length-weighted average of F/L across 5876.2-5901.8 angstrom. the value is 0.17 mag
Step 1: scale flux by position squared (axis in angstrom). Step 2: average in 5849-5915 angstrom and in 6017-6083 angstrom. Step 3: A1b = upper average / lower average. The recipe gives 1.15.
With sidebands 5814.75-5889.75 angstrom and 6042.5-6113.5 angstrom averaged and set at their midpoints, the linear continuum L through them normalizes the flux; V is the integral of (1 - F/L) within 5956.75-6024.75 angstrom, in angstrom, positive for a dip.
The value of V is 1.7 angstrom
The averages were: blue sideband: 2.86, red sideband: 2.91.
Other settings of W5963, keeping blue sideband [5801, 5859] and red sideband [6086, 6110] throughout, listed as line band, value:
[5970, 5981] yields 0.081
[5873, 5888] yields 0.064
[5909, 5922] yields 0.044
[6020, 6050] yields -0.055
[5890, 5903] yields 0.208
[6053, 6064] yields 0.010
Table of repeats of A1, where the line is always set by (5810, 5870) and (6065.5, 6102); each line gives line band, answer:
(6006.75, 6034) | 0.02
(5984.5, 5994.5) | 0.12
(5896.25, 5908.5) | 0.04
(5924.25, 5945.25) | 0.02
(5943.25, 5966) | -0.02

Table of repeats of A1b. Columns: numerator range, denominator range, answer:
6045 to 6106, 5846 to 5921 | 1.14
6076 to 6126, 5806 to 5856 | 1.09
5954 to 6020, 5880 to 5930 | 1.09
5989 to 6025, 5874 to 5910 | 1.12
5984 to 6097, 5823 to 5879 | 1.06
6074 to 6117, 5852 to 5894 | 1.18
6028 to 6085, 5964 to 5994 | 1.13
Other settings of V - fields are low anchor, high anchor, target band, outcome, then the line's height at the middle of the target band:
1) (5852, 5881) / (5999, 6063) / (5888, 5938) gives 2.5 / 2.85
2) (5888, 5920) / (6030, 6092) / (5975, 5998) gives 0.8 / 2.8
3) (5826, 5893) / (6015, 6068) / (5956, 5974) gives -0.6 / 2.87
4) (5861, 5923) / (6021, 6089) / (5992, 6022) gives 0.4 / 2.87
